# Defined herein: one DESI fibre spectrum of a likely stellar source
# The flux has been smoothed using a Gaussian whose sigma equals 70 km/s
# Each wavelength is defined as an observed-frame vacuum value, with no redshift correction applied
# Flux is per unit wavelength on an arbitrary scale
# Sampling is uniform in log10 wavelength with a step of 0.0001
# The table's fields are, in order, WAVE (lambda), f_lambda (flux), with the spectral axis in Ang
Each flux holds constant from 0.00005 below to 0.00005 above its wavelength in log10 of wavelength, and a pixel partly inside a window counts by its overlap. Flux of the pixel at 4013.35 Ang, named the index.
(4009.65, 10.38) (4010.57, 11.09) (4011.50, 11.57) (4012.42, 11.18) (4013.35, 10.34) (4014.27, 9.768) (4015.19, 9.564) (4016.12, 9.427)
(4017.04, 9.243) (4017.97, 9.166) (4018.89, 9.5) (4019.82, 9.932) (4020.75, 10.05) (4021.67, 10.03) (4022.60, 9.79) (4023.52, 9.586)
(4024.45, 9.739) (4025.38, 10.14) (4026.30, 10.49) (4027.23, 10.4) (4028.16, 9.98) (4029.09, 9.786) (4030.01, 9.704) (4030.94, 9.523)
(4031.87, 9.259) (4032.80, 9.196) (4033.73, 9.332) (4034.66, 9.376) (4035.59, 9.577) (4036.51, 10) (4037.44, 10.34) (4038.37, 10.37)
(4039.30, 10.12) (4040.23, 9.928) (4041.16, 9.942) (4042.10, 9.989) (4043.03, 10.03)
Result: 10.34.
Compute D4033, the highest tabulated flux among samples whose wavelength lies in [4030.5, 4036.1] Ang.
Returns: 9.577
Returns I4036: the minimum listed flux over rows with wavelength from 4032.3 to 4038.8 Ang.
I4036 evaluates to 9.196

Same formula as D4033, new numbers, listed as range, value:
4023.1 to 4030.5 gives 10.49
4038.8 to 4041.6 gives 10.12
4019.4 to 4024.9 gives 10.05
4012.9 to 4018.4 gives 10.34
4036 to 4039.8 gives 10.37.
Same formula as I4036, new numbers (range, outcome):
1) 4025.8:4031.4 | 9.523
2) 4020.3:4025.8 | 9.586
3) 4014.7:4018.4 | 9.166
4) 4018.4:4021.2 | 9.5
